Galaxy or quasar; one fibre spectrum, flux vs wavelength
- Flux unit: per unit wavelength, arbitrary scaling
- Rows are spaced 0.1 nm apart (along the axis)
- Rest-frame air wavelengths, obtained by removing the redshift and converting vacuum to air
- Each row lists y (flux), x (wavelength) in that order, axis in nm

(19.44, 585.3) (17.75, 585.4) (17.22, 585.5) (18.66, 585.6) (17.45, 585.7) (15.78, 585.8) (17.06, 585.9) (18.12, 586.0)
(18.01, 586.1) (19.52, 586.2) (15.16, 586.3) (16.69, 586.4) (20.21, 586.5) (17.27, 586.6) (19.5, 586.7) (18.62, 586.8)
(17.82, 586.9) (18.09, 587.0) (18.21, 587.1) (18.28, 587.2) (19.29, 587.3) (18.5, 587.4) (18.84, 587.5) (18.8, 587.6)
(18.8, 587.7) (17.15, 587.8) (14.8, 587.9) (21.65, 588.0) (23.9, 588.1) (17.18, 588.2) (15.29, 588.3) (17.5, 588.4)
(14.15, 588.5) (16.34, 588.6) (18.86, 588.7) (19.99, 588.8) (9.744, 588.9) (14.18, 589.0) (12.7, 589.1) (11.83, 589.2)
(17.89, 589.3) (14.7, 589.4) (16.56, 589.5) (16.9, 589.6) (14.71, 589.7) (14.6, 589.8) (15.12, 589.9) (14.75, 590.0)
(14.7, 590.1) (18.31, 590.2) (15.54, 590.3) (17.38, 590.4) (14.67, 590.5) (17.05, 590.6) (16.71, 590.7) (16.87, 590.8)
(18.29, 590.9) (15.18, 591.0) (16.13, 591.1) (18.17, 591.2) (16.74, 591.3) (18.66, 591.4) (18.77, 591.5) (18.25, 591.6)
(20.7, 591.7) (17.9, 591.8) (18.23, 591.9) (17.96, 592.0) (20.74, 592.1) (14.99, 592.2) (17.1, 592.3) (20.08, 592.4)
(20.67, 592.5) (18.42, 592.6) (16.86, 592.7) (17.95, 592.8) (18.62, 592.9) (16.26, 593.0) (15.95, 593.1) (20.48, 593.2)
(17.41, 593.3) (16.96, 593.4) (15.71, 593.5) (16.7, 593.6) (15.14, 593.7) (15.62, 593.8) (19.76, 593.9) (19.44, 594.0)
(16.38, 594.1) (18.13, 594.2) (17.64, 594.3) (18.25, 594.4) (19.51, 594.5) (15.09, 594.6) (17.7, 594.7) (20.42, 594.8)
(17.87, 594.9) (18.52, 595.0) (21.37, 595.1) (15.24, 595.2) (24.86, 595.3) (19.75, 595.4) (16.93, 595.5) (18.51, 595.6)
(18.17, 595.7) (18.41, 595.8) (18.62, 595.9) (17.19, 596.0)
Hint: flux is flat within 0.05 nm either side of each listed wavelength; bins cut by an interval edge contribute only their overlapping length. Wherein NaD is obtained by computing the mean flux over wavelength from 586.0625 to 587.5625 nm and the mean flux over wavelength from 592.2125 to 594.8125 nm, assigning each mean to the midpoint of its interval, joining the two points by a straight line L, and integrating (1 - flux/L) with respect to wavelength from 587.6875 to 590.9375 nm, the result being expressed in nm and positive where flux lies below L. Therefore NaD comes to 0.319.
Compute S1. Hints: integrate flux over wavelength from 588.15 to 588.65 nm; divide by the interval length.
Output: 16.1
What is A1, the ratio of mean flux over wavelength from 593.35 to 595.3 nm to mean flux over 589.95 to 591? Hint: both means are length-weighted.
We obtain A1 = 1.09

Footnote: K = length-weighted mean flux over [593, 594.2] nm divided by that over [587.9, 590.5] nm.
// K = 1.1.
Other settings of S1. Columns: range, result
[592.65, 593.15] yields 17.1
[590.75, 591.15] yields 16.6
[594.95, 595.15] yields 19.9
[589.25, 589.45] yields 16.3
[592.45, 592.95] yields 18.5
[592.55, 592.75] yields 17.6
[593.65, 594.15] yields 17.3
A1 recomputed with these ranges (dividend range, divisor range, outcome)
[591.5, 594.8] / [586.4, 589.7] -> 1.04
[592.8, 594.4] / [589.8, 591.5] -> 1.05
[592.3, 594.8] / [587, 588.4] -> 0.96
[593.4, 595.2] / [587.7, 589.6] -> 1.08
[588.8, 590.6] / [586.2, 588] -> 0.84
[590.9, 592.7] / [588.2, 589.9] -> 1.18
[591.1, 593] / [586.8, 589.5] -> 1.07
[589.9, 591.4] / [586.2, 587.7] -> 0.90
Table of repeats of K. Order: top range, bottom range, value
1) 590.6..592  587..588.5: 0.97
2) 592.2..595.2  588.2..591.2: 1.13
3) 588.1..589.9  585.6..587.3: 0.88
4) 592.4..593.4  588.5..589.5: 1.19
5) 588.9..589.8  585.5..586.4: 0.84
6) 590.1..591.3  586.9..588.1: 0.90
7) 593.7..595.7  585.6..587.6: 1.02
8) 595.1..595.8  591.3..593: 1.04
